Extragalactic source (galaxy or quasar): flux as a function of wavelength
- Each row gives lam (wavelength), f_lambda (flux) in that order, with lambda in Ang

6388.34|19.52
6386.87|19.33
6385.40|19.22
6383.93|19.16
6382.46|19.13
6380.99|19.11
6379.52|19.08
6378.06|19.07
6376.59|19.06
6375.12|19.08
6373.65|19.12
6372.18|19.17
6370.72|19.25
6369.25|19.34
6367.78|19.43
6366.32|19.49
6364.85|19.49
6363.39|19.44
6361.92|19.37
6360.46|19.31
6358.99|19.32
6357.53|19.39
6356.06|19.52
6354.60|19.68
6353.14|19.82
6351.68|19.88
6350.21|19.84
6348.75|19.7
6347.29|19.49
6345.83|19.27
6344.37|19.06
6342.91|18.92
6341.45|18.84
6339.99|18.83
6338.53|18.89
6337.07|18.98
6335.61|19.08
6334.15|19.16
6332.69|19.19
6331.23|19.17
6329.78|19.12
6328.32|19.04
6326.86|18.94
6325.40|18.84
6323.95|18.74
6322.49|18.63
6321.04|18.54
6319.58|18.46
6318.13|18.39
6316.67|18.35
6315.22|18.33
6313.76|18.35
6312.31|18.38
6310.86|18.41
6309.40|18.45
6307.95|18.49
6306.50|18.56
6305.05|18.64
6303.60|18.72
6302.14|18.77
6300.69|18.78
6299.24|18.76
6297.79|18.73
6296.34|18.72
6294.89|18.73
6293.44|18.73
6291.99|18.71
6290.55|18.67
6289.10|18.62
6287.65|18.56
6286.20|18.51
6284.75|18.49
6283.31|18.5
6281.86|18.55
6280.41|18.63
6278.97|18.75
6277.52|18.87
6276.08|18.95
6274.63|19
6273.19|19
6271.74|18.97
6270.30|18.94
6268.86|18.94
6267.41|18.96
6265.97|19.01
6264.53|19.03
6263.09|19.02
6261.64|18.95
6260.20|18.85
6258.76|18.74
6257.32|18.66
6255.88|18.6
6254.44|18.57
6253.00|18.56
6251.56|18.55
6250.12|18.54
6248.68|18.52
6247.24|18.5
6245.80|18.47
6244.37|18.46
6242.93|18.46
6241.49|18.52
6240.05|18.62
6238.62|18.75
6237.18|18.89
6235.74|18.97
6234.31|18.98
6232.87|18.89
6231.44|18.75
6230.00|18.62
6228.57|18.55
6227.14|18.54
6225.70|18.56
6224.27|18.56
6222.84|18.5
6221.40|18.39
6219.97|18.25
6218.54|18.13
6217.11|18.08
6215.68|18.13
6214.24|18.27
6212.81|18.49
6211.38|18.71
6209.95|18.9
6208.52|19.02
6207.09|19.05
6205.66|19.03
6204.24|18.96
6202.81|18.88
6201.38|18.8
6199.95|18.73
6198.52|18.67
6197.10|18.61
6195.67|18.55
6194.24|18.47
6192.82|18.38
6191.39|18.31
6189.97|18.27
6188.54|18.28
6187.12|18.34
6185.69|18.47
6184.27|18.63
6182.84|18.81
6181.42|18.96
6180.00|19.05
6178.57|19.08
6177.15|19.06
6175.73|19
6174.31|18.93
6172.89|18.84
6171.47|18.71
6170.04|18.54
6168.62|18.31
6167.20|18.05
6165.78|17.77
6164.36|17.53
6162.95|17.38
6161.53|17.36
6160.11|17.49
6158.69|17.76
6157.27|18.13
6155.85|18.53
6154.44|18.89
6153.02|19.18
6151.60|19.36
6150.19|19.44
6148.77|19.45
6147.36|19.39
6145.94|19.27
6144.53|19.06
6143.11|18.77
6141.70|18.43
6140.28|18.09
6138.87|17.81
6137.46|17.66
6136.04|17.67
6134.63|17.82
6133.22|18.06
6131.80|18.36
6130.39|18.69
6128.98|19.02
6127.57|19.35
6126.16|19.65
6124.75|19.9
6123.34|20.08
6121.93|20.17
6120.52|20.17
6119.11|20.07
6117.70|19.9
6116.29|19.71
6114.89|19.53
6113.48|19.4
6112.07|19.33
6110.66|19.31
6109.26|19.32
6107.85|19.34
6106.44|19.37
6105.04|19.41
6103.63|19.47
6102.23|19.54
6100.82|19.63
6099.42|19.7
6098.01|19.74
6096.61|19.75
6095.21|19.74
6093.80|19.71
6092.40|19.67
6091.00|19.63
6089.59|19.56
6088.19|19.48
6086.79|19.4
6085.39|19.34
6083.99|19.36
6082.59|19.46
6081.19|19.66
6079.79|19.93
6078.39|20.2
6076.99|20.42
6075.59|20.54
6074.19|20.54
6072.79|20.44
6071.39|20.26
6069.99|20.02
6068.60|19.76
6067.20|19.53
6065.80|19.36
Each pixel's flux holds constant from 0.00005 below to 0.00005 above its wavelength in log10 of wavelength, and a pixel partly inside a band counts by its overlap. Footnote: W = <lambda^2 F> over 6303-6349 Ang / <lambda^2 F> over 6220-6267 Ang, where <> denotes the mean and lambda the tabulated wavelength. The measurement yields 1.03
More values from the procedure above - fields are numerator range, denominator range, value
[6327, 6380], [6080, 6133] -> 1.07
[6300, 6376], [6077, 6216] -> 1.07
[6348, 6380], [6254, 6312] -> 1.06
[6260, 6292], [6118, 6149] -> 1.04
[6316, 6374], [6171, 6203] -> 1.08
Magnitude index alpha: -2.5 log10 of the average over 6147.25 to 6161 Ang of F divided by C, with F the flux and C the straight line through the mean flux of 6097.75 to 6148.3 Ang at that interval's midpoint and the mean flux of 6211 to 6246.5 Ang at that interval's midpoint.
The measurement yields 0.015 mag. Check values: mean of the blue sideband 19.2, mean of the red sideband 18.5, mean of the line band 18.7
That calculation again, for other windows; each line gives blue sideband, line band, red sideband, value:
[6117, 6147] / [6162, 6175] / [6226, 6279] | 0.04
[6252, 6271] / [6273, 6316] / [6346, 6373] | 0.02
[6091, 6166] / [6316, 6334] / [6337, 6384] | 0.03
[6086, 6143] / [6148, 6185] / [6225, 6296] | 0.03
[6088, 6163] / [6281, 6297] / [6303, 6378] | 0.03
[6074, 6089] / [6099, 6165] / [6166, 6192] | 0.01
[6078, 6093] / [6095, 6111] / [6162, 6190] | -0.01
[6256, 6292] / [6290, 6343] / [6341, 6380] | 0.02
